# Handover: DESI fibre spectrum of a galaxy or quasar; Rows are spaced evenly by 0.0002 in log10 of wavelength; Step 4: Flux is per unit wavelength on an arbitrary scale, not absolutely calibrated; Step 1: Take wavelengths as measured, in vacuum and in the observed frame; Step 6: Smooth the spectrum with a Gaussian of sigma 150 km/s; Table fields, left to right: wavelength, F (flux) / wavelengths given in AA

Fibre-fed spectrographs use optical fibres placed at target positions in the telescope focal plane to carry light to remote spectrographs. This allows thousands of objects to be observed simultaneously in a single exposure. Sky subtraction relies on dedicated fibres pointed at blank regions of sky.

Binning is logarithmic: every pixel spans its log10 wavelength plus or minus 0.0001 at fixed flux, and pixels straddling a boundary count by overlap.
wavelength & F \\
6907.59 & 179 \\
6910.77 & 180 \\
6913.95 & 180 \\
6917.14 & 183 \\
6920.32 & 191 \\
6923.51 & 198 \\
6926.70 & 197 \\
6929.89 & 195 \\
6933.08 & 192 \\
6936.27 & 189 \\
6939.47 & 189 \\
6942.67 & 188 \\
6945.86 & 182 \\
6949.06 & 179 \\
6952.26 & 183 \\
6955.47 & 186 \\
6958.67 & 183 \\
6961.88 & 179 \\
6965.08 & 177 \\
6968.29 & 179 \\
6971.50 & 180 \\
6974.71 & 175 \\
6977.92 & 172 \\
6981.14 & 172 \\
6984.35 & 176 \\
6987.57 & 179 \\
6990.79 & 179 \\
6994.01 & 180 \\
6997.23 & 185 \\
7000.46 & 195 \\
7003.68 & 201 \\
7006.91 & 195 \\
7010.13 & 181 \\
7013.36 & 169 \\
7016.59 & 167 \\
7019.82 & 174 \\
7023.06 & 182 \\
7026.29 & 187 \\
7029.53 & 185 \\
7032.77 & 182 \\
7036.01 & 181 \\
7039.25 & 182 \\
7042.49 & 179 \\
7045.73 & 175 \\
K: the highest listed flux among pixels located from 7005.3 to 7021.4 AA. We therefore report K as 195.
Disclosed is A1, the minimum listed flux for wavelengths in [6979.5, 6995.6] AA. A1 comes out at 172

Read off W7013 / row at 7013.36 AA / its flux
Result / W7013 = 169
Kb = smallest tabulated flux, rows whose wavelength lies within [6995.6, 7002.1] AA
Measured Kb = 185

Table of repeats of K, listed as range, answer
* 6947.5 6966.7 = 186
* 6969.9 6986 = 180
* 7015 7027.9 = 187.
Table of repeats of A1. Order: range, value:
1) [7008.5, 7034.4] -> 167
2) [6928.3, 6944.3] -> 188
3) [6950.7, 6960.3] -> 183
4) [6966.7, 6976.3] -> 175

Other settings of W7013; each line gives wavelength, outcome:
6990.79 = 179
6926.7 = 197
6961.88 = 179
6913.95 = 180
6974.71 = 175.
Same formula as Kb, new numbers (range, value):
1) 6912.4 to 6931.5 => 180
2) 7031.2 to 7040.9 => 181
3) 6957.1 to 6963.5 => 179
